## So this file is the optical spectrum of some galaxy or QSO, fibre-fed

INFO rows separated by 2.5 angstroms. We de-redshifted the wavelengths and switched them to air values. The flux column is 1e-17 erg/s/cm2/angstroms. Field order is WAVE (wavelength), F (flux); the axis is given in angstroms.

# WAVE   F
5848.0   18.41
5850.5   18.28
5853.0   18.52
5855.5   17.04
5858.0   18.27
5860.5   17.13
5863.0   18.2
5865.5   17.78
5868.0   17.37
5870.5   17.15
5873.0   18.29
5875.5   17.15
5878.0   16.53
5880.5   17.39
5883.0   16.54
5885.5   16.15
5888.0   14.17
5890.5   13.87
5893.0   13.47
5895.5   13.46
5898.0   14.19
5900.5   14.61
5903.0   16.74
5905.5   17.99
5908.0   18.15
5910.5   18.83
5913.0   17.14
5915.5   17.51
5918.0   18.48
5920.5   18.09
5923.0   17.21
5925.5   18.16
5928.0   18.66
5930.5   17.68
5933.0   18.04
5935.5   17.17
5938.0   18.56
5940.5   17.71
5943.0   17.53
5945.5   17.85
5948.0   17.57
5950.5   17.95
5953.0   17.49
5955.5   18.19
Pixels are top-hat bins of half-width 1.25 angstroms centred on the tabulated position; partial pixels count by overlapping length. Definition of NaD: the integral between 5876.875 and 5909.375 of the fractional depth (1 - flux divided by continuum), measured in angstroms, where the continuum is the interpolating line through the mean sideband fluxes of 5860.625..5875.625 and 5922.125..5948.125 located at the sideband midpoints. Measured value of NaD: 3.8 angstroms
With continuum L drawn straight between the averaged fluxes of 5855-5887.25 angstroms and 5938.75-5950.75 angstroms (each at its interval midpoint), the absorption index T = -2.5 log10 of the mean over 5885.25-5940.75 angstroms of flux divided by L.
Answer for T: 0.05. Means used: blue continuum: 17.3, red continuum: 17.7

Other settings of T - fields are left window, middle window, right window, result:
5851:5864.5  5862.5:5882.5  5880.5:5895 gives -0.06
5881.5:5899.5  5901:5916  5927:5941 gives -0.10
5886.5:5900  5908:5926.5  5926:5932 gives -0.07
